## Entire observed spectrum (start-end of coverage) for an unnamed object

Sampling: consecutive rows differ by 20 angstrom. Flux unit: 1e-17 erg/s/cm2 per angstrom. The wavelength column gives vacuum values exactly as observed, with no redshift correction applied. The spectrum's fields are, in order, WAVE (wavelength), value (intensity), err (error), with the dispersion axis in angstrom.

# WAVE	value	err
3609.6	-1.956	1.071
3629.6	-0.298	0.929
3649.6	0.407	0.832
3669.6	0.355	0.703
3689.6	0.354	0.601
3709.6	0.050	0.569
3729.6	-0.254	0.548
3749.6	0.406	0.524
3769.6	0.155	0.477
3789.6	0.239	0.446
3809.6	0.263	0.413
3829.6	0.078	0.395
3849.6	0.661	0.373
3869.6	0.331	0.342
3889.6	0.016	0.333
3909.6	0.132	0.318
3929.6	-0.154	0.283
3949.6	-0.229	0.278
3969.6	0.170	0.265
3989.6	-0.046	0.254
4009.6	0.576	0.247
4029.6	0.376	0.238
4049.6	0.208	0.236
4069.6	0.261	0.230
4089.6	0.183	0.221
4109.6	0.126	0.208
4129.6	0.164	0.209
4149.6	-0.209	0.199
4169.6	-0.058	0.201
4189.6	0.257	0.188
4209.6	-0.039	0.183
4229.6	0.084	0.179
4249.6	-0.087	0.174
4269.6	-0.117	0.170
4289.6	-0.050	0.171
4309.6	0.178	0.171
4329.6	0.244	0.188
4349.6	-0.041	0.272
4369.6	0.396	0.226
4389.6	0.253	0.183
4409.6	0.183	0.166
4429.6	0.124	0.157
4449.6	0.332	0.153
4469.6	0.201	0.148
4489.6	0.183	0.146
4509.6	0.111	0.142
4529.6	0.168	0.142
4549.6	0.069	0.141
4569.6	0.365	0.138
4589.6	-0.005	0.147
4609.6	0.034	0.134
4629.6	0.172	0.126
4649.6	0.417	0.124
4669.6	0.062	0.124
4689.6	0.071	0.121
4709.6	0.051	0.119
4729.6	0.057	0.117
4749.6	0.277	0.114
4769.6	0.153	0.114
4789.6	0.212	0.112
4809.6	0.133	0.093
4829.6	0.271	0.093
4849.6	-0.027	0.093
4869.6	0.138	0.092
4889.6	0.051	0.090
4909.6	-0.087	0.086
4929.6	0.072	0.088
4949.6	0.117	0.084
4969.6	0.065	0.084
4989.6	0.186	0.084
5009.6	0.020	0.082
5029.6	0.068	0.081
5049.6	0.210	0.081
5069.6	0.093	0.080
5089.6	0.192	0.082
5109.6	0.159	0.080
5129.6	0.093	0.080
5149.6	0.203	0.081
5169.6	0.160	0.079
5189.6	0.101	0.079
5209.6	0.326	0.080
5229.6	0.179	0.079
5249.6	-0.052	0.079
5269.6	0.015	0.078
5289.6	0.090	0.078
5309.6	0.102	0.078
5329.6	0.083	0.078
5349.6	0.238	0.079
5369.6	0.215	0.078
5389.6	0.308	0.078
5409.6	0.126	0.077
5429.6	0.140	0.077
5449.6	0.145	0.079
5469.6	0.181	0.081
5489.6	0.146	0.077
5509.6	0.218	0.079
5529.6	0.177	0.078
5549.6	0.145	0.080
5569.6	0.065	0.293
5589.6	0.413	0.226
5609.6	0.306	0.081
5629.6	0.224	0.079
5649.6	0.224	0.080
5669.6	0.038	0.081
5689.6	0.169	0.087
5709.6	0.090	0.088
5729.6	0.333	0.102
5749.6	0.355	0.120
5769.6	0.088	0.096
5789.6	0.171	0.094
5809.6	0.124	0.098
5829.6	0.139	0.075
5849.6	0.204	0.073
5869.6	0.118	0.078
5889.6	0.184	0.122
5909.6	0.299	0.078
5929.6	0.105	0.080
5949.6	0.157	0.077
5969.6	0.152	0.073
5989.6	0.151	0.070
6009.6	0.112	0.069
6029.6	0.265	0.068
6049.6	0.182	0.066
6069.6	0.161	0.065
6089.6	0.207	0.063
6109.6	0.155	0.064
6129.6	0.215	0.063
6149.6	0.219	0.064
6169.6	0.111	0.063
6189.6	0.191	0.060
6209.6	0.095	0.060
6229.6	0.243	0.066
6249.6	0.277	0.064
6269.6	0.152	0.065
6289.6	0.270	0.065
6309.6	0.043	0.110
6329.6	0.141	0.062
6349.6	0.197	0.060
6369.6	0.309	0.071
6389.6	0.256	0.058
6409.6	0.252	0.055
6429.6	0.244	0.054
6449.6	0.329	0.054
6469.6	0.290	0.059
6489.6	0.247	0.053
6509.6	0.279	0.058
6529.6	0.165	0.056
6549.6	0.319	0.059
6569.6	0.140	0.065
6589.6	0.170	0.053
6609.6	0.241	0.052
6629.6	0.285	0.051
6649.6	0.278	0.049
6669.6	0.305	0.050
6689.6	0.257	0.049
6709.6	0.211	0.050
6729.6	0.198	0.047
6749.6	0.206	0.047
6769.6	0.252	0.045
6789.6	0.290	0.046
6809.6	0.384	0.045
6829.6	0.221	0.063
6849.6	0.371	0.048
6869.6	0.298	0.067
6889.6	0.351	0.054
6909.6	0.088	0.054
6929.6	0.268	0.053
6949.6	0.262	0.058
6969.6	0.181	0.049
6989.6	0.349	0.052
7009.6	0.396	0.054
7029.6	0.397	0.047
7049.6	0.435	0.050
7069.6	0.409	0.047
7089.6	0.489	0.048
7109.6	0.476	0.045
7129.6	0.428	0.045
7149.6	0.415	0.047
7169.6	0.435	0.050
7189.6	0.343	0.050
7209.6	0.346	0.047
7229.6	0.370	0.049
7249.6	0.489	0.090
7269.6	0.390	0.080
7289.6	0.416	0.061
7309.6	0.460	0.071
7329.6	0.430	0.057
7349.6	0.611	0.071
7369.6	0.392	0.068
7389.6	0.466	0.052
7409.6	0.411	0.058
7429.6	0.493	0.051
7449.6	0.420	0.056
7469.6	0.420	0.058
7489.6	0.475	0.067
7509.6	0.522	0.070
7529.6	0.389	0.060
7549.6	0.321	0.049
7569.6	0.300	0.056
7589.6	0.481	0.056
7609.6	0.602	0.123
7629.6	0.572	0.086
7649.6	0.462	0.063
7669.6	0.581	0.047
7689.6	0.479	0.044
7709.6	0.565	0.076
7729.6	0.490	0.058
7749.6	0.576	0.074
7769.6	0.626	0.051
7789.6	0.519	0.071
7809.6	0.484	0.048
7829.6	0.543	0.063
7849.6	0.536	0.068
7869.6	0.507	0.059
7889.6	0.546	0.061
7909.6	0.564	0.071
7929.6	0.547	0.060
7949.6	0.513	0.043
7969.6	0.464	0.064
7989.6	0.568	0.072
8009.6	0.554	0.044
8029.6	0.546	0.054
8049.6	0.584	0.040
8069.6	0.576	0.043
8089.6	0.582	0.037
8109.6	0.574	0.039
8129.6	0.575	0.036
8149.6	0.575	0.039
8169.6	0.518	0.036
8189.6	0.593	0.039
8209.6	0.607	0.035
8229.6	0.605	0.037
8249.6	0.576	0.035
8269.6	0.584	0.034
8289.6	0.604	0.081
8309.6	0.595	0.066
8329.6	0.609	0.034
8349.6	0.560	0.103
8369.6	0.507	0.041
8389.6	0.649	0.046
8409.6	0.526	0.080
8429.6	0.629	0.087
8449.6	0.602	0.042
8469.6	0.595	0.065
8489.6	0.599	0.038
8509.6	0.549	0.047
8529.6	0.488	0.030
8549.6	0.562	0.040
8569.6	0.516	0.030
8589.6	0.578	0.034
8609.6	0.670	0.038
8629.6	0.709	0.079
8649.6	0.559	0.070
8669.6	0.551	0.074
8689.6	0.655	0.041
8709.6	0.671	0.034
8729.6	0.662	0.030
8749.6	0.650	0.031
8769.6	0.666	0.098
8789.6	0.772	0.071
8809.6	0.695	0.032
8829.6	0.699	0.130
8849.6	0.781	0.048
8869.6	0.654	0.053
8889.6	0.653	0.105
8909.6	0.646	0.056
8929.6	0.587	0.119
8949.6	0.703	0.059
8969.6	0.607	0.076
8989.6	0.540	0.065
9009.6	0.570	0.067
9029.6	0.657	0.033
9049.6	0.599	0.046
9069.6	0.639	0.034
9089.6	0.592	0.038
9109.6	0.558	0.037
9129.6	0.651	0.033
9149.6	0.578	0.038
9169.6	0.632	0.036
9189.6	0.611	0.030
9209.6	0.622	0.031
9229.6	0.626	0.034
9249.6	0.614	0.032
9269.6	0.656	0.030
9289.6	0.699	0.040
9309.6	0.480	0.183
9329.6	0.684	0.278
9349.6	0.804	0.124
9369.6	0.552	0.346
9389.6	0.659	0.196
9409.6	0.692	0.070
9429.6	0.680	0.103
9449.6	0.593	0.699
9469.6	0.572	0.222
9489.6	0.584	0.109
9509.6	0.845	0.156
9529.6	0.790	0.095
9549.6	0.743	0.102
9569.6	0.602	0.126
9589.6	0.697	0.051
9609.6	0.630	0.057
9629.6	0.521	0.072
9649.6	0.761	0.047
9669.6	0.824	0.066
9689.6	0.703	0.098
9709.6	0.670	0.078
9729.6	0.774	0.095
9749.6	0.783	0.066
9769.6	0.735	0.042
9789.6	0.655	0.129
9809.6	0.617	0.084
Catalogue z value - 0.76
